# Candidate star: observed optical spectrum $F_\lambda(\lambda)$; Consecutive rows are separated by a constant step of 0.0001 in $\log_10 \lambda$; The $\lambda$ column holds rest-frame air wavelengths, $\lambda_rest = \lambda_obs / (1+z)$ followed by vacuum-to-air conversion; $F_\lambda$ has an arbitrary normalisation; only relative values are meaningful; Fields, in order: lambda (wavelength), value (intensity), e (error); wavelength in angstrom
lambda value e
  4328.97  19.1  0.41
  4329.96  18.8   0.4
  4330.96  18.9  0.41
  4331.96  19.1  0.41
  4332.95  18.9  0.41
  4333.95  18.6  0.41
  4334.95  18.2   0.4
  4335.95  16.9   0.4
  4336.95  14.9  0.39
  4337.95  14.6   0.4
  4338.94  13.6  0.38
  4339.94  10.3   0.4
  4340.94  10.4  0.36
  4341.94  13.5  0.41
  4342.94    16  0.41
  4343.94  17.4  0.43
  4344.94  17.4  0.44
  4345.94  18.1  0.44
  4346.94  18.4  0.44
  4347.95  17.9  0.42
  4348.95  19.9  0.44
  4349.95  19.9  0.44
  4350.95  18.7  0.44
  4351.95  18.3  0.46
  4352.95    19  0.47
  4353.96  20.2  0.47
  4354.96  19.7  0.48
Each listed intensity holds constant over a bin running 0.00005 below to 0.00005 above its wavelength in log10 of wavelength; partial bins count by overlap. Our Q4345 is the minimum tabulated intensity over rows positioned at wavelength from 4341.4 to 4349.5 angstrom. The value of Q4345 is 13.5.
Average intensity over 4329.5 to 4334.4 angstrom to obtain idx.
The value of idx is 18.9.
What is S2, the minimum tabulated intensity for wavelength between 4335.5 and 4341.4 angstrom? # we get 10.3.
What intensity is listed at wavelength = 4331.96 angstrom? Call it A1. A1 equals 19.1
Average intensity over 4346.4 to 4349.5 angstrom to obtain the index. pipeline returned 18.7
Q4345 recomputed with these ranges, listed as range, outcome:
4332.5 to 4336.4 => 16.9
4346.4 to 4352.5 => 17.9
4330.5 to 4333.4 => 18.9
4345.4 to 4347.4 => 18.1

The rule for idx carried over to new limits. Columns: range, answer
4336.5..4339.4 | 14.4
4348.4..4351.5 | 19.5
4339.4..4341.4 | 10.4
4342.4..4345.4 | 16.9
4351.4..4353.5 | 18.7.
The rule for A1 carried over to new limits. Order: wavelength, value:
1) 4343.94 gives 17.4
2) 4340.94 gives 10.4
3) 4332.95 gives 18.9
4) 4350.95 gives 18.7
